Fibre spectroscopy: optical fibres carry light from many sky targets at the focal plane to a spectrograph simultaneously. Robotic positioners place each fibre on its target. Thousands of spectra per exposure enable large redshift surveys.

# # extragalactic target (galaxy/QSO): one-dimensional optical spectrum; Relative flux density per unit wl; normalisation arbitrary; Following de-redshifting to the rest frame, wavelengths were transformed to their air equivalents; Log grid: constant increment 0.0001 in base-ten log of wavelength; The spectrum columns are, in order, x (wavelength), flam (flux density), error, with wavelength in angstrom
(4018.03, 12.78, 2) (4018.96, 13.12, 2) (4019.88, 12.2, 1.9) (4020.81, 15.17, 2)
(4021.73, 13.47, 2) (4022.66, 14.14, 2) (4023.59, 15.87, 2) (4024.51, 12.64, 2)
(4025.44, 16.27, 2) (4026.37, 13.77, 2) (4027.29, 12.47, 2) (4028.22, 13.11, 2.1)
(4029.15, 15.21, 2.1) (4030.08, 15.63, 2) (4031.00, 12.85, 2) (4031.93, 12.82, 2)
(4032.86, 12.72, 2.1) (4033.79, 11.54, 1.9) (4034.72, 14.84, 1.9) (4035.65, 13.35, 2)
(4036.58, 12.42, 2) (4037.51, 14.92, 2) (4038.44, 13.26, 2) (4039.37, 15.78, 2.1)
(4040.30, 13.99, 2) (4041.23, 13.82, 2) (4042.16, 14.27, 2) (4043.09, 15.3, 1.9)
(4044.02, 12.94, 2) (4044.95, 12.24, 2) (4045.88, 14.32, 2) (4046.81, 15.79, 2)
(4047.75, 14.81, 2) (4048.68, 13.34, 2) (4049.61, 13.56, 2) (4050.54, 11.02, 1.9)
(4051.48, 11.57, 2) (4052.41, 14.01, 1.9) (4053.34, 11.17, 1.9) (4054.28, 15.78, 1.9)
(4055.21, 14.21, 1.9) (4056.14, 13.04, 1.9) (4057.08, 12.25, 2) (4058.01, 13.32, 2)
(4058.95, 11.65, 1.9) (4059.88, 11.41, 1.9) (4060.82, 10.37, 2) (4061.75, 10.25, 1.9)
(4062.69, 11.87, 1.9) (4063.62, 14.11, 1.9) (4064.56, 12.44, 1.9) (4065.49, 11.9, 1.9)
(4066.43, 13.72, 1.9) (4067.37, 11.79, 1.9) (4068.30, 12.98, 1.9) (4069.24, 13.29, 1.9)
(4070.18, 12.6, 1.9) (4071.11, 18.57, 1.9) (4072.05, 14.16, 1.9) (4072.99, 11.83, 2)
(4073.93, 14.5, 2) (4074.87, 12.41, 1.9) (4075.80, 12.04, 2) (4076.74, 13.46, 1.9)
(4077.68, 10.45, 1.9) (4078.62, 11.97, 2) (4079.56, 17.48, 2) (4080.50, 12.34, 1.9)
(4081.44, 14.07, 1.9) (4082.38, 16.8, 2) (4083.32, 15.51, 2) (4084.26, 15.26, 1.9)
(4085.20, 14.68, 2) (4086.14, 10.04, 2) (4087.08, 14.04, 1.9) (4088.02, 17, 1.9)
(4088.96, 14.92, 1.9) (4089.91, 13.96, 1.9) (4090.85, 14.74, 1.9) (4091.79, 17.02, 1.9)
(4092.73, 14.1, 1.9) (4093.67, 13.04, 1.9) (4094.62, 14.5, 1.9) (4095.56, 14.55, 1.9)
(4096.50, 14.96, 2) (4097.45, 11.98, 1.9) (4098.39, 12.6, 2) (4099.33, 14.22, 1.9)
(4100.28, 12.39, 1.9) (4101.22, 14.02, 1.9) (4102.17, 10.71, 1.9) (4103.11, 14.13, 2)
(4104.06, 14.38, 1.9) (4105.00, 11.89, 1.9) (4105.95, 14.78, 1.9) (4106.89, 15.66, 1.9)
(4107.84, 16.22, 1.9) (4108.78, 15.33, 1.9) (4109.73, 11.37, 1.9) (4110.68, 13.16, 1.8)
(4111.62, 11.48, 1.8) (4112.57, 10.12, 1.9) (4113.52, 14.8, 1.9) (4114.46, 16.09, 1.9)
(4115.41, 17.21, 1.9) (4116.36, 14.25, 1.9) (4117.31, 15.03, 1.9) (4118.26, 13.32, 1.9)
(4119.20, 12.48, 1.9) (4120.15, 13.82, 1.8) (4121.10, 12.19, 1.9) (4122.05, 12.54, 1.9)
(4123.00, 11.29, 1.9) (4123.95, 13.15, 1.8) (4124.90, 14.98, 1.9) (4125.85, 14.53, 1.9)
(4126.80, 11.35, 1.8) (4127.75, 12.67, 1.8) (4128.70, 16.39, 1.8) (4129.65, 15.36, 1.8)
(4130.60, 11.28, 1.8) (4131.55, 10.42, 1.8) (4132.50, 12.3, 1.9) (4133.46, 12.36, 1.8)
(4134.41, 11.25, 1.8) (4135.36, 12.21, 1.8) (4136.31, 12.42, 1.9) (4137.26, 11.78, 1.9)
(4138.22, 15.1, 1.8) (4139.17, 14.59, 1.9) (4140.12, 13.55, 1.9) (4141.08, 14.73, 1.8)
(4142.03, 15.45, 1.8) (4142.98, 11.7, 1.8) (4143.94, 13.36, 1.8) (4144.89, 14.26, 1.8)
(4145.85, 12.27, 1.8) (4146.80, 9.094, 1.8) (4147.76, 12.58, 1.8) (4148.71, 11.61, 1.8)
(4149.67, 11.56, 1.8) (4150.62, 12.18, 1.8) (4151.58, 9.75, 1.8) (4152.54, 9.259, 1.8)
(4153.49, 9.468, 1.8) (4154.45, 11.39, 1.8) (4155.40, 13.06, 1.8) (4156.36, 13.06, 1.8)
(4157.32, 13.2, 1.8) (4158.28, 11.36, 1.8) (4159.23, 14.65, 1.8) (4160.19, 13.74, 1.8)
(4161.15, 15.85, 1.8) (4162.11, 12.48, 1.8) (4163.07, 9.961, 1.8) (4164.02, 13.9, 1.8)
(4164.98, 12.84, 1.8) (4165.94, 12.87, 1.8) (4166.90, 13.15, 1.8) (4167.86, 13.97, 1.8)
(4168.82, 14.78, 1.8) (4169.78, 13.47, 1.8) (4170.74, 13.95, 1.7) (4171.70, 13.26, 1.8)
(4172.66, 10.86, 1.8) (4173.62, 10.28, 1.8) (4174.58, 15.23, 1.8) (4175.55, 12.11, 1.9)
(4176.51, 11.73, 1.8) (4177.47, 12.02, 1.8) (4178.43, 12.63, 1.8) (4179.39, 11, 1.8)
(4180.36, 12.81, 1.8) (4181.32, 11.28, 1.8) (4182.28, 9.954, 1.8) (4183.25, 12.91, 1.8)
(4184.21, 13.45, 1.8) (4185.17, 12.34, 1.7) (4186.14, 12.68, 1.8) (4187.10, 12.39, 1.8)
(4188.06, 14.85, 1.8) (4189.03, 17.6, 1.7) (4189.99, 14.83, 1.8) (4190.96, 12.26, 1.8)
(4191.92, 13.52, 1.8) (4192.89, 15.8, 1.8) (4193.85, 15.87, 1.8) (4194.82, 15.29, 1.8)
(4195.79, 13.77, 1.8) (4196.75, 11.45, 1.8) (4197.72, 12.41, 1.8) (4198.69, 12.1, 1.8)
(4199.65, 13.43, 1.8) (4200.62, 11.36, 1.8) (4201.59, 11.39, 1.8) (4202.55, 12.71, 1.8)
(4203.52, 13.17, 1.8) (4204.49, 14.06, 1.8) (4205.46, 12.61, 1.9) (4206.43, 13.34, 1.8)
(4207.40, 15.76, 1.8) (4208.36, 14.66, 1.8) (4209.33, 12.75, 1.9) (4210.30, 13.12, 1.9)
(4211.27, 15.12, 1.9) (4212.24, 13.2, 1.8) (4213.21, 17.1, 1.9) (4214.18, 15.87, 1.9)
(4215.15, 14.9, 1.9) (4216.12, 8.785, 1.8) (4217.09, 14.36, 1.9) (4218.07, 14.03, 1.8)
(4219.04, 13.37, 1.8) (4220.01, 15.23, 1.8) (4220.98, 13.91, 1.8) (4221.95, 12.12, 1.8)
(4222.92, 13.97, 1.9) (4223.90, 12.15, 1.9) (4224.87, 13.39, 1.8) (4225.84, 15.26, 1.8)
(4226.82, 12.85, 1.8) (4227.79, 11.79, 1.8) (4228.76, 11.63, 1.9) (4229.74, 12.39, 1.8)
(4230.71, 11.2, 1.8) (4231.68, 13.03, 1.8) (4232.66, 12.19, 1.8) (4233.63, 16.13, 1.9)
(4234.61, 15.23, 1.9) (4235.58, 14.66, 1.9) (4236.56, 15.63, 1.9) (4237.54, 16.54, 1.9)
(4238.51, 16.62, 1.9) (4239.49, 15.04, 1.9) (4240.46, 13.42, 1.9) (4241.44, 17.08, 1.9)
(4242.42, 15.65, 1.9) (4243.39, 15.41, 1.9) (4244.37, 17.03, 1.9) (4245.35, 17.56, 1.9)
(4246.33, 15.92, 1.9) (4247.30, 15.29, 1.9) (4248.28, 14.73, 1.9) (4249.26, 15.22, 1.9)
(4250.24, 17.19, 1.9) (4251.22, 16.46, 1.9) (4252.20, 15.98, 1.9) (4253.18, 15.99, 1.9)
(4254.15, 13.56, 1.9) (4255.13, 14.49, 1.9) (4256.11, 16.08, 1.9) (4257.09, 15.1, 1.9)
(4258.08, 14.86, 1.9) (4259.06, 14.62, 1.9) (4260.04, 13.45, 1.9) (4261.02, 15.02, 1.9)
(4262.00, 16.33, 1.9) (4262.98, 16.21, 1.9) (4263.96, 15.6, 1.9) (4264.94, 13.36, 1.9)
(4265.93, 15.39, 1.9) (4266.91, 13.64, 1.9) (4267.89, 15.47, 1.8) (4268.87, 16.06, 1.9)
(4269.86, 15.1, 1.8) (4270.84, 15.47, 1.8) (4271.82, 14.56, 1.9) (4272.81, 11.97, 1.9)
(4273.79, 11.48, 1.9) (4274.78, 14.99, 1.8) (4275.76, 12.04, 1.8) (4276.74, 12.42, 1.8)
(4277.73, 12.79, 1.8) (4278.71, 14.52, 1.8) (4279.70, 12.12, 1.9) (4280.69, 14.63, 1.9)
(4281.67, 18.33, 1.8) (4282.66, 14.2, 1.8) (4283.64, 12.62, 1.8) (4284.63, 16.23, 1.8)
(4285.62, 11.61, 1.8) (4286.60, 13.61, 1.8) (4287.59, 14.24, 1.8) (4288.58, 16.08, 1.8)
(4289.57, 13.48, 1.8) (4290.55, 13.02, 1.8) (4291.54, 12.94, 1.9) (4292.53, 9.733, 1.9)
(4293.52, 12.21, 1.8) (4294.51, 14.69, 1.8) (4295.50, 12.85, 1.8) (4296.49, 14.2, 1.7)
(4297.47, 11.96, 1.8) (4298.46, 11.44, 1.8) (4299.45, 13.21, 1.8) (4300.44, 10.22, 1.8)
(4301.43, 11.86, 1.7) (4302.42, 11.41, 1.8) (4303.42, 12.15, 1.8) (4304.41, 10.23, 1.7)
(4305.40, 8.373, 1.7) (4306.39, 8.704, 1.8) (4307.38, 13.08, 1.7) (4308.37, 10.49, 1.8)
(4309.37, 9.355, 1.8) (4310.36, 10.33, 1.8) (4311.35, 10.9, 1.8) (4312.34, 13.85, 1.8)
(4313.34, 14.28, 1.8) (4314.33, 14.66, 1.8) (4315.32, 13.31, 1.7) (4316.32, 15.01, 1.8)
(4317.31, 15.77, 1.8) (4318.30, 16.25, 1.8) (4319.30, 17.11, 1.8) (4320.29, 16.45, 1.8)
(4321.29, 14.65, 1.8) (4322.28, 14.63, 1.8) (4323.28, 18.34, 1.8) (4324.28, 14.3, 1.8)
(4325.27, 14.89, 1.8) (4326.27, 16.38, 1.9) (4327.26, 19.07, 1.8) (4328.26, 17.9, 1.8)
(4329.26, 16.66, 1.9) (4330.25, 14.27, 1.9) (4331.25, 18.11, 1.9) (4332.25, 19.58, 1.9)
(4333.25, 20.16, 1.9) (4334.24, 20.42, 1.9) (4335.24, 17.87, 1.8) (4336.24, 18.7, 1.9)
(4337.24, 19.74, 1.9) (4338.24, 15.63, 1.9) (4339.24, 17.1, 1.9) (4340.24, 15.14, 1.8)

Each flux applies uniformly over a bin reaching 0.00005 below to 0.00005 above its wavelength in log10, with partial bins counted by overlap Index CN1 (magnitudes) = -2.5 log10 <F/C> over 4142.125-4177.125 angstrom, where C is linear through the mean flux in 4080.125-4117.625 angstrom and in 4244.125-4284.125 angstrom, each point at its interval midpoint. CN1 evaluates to 0.151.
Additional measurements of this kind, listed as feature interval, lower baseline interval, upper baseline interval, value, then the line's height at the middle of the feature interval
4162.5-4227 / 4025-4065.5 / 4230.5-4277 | 0.10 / 14.5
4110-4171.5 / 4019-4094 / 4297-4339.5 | 0.08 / 13.9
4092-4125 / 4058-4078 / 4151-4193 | -0.08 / 12.7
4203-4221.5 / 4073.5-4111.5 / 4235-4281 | 0.05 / 14.7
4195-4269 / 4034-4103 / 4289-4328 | -0.08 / 13.3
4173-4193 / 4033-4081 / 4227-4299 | 0.09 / 13.9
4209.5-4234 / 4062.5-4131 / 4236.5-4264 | 0.13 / 15.2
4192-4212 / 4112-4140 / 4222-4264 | 0.06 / 14.3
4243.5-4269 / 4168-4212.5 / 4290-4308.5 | -0.24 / 12.3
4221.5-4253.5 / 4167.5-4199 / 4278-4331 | -0.10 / 13.4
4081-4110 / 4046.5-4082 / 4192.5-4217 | -0.08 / 13.2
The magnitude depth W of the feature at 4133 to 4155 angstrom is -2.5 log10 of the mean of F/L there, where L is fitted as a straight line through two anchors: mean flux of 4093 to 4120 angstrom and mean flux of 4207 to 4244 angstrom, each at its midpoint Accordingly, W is 0.13 mag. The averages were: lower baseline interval 13.7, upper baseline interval 14.1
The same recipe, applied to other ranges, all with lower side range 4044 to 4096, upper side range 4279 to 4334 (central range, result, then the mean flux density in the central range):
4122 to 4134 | 0.05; 13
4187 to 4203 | 0.01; 13.6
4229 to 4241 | -0.04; 14.3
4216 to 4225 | 0.04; 13.3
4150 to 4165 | 0.12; 12.2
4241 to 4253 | -0.16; 16.1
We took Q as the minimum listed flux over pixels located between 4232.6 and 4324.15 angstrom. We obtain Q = 8.373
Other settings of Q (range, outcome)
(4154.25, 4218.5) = 8.785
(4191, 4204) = 11.36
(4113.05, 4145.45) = 10.42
